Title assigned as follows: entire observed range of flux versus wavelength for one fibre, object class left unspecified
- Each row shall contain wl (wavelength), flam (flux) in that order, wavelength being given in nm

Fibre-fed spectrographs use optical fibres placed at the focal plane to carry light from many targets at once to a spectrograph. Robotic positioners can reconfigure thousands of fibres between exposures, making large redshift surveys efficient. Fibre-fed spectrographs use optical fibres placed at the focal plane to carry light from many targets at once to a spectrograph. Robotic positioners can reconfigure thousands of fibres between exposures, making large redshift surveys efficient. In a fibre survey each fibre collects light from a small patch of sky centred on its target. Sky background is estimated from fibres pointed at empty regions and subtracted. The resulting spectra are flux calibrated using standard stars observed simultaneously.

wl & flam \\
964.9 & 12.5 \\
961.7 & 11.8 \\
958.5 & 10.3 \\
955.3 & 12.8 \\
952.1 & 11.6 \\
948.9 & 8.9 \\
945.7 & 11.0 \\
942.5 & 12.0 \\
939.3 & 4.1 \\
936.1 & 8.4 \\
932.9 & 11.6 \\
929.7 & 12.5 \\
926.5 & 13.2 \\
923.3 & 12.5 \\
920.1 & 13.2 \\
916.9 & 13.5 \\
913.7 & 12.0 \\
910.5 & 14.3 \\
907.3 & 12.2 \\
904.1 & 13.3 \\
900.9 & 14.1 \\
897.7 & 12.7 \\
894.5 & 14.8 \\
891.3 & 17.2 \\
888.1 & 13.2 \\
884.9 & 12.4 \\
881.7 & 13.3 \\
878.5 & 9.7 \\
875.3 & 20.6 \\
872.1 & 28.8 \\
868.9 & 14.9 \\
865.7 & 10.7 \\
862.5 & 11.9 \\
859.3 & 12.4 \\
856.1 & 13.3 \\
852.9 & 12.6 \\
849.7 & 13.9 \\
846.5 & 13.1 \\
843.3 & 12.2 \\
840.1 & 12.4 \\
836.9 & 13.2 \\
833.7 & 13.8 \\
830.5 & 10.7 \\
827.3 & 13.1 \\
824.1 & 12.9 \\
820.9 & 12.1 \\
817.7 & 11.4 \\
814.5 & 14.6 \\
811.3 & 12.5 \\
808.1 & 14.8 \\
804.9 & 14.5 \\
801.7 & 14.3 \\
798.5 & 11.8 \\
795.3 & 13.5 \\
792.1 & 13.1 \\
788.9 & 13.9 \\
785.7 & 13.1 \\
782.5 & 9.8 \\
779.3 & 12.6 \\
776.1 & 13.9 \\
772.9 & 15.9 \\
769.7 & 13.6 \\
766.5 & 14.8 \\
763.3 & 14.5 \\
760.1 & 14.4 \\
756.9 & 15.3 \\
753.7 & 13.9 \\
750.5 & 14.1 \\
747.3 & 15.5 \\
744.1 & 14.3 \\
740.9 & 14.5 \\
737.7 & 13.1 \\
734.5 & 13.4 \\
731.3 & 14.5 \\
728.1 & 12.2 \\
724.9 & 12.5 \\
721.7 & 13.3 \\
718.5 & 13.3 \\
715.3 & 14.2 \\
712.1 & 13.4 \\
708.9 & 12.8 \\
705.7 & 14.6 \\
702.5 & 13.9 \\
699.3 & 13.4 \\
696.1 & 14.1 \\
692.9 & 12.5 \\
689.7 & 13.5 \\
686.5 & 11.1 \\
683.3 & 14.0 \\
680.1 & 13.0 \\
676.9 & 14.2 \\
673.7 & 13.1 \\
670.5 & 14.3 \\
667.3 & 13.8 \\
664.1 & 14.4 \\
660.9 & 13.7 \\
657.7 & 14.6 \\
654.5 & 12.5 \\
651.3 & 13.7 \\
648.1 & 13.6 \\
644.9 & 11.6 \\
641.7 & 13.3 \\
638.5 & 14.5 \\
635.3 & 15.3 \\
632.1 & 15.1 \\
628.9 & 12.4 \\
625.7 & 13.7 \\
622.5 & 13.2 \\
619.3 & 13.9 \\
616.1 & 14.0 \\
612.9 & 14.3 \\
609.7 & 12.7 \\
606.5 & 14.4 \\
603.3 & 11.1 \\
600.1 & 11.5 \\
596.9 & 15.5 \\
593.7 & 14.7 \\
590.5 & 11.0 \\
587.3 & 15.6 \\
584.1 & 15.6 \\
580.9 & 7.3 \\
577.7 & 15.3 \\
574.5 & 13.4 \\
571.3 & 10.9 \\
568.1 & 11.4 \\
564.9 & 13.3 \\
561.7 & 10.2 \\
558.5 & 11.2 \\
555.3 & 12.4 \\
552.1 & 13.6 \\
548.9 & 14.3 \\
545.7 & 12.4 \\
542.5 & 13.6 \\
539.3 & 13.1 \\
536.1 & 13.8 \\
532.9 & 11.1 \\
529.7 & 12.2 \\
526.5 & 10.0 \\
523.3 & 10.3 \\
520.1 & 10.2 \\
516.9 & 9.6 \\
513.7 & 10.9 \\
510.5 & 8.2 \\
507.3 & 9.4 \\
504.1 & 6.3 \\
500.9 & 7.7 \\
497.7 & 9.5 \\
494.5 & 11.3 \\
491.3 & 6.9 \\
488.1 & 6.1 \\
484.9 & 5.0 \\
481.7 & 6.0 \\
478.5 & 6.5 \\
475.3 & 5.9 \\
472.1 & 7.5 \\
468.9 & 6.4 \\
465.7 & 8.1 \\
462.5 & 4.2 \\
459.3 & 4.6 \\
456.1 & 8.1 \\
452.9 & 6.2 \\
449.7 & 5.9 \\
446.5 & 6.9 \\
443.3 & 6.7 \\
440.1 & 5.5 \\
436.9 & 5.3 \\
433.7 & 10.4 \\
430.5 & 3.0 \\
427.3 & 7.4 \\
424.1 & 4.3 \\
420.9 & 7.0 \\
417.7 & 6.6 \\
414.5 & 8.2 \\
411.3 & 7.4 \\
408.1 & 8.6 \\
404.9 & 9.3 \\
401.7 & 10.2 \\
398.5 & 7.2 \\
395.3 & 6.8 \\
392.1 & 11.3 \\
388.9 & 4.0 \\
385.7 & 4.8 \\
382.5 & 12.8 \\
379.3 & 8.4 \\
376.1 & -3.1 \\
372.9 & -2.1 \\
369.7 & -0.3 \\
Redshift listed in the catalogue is 0.33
